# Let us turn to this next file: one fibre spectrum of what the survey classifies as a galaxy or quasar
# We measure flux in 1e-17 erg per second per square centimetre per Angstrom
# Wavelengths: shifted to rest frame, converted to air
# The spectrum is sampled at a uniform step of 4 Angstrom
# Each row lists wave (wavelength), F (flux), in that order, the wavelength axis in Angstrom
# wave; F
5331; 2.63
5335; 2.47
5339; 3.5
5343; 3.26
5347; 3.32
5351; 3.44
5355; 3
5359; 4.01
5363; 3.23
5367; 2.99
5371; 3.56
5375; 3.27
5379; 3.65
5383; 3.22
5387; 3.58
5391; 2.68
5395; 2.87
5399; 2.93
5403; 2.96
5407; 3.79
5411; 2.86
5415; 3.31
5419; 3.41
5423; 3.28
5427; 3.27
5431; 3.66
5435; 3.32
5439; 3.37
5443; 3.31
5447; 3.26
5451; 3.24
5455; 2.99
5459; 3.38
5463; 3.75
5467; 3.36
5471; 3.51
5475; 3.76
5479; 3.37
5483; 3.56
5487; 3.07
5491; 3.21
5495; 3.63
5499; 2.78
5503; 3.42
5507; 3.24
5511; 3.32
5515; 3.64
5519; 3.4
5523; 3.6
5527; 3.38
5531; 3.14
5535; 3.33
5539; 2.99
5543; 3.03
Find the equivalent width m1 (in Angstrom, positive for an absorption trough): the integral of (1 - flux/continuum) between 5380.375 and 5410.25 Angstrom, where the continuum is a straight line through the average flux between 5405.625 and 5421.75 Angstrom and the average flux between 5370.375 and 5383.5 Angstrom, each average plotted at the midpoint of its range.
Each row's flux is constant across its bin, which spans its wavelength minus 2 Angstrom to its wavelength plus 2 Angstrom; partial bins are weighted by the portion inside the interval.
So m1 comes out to 2.1 Angstrom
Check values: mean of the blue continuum 3.43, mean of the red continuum 3.32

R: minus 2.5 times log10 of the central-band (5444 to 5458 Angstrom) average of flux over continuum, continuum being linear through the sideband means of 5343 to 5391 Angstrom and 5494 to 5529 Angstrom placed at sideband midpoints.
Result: 0.06 mag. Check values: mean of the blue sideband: 3.35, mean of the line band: 3.19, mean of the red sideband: 3.37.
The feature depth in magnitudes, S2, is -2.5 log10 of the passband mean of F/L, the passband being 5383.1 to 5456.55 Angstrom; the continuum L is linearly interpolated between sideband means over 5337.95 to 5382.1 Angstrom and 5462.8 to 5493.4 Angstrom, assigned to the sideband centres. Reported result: 0.058 mag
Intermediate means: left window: 3.38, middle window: 3.23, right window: 3.43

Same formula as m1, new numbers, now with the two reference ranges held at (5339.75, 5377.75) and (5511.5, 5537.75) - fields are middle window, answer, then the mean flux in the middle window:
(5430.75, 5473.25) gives 0.13 Angstrom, 3.37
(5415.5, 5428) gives 0.18 Angstrom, 3.32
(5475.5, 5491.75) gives 0.17 Angstrom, 3.35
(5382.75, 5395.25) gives 0.97 Angstrom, 3.1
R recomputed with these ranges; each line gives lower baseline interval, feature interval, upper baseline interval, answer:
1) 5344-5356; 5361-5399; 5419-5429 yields 0.02 mag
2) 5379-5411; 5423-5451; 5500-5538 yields -0.04 mag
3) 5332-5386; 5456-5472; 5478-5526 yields -0.04 mag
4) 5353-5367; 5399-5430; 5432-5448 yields 0.03 mag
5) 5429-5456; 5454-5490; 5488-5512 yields -0.04 mag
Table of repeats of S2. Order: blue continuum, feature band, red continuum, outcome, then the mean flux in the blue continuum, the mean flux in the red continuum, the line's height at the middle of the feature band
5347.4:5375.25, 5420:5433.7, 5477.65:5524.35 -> -0.01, 3.36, 3.35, 3.36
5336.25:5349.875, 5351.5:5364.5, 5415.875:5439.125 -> -0.03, 3.32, 3.38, 3.33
